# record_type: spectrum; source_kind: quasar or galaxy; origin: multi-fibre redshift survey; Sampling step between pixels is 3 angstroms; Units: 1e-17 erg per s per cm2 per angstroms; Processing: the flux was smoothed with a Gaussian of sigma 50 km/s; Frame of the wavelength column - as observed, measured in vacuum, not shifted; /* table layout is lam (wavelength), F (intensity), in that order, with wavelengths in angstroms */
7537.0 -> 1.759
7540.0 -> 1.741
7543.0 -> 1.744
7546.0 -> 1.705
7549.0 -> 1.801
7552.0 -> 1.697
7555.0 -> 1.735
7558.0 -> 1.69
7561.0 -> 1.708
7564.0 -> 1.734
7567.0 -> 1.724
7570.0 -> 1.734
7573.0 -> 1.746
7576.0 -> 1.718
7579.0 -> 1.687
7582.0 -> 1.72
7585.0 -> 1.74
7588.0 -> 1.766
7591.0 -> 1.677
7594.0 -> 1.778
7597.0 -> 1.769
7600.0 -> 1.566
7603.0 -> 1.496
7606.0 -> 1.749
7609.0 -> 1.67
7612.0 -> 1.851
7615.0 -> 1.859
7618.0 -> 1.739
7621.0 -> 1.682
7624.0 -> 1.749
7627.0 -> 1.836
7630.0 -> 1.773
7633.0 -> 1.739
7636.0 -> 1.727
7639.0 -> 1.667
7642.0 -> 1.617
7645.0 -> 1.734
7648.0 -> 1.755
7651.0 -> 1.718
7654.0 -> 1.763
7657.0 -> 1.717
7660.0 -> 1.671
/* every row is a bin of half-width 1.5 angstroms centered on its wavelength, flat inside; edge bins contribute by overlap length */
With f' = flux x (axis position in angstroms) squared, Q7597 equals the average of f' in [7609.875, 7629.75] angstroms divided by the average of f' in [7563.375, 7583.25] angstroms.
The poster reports 1.05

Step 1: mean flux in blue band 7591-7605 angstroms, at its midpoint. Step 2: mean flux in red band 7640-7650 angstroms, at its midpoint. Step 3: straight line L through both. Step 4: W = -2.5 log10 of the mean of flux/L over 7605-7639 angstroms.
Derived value -0.05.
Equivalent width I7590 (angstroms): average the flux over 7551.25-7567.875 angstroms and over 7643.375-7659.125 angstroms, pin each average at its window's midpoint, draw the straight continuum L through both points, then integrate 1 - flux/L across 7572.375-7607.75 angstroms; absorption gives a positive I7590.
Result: 0.4 angstroms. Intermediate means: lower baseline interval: 1.72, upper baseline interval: 1.73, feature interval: 1.7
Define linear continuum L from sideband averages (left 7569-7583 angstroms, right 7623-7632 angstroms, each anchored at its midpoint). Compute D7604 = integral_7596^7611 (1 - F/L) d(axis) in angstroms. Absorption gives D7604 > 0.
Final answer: 0.9 angstroms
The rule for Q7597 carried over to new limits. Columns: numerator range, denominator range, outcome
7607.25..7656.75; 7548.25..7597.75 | 1.02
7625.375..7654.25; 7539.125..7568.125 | 1.03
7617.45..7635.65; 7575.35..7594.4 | 1.03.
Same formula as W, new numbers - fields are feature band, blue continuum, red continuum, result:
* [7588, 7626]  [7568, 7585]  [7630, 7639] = 0.00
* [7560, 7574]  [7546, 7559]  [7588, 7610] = -0.01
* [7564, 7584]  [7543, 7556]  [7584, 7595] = 0.01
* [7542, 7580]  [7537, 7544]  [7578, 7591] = 0.01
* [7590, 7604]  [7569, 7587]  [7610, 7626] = 0.05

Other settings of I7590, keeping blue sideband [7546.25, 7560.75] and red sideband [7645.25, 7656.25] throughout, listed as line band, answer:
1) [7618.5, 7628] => -0.1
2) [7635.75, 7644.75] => 0.4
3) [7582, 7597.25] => -0.1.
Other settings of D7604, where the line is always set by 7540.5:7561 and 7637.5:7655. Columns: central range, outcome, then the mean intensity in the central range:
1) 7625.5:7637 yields -0.40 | 1.77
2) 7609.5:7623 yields -0.47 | 1.77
